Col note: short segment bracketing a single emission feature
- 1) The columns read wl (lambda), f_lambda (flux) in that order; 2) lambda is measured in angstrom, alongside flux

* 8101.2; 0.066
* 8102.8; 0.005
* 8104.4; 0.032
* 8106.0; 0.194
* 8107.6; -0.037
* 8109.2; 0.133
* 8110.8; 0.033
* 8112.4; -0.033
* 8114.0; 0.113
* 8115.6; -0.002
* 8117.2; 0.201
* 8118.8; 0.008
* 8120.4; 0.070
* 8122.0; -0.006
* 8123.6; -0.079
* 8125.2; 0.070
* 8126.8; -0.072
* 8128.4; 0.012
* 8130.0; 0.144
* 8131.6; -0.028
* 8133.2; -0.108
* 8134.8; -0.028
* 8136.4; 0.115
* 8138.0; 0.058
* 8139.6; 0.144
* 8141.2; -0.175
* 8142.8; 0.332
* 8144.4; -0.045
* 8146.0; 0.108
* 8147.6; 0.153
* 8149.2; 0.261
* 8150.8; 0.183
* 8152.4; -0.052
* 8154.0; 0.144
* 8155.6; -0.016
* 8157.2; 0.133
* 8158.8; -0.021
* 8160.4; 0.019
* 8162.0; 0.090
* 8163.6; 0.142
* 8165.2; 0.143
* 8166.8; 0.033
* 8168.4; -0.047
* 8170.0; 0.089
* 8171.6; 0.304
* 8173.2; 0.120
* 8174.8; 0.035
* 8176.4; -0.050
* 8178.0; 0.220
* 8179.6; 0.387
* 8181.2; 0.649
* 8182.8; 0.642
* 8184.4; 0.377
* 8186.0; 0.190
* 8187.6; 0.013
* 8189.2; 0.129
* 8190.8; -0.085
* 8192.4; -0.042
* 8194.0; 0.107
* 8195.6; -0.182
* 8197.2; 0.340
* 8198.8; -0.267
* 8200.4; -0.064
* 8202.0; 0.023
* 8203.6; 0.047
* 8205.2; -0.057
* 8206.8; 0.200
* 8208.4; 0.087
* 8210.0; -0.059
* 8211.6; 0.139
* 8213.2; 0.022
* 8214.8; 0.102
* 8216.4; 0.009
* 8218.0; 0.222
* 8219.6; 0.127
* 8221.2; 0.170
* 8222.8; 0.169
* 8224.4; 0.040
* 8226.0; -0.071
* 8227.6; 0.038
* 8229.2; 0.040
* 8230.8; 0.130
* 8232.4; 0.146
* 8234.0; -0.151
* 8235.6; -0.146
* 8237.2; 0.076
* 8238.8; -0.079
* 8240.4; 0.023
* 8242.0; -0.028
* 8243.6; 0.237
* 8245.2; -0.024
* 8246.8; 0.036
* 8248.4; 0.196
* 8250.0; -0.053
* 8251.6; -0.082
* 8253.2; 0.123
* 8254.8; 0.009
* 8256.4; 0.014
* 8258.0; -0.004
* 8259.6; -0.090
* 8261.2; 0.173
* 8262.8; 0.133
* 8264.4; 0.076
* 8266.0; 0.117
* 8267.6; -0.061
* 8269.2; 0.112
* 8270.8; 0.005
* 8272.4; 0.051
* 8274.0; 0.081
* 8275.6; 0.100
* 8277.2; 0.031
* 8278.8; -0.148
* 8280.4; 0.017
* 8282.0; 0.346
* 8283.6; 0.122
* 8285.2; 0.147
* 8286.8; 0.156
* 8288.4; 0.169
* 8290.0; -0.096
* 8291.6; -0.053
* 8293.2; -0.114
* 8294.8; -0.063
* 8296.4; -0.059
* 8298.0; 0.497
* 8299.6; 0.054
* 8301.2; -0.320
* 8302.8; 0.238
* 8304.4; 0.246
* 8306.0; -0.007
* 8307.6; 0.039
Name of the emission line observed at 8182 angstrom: Hgamma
